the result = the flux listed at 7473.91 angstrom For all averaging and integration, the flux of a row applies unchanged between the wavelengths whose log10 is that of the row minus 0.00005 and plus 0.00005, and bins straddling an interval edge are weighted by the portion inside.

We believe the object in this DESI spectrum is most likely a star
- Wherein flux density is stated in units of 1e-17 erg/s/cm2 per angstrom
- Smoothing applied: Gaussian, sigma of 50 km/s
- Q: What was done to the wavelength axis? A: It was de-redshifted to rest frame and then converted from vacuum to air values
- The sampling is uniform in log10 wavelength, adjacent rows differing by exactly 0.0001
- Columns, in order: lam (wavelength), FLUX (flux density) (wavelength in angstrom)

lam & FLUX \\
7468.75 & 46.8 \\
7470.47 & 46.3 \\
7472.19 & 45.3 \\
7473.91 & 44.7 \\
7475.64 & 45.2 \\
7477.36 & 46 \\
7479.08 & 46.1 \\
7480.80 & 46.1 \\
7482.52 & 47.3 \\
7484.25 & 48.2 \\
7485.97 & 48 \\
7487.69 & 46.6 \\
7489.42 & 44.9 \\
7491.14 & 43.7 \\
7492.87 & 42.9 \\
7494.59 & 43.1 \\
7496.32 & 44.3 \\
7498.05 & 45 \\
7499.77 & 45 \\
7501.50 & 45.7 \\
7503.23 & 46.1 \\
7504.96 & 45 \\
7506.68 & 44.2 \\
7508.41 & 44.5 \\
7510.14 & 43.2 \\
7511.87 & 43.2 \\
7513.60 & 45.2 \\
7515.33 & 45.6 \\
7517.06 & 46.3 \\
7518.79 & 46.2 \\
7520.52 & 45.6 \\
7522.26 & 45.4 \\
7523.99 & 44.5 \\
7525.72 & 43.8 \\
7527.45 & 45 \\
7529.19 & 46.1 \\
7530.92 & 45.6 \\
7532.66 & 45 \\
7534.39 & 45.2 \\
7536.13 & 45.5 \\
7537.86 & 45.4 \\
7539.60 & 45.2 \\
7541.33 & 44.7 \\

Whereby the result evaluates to 44.7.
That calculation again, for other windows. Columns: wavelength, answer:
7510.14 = 43.2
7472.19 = 45.3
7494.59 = 43.1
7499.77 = 45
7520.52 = 45.6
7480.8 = 46.1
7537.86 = 45.4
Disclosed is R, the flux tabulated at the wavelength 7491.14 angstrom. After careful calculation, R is 43.7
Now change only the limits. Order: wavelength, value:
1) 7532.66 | 45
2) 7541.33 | 44.7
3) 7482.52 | 47.3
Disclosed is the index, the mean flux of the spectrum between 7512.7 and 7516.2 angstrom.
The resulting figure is 45.4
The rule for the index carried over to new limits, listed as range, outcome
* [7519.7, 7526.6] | 44.8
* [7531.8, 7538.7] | 45.3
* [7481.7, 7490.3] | 47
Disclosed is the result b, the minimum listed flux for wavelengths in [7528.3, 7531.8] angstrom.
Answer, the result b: 45.6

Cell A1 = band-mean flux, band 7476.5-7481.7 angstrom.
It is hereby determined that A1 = 46.1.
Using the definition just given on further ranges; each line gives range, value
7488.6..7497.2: 43.8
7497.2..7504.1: 45.4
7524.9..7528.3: 44.4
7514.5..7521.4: 45.9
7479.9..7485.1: 47.2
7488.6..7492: 44.4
